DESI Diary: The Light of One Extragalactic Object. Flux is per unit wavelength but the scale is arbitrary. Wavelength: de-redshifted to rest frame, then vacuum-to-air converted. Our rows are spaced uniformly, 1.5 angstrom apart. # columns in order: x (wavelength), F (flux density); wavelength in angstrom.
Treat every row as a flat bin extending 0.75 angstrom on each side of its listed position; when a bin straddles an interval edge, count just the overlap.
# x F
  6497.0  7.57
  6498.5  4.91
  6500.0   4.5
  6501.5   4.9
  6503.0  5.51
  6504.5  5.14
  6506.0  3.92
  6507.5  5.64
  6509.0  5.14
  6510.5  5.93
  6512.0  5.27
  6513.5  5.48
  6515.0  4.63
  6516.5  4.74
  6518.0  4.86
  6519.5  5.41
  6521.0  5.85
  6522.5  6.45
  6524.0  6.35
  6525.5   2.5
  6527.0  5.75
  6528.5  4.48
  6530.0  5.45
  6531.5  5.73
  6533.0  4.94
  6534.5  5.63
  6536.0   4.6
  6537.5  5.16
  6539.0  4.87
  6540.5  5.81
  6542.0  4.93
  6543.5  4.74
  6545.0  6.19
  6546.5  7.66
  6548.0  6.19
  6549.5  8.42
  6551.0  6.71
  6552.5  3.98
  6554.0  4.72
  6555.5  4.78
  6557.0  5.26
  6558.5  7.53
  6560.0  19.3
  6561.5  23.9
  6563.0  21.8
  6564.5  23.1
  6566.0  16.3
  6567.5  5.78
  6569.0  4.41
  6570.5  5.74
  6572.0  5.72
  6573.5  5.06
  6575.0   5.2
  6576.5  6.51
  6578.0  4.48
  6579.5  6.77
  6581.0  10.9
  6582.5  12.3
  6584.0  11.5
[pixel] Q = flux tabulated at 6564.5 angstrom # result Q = 23.1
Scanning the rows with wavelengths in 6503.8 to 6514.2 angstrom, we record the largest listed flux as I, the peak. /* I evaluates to 5.93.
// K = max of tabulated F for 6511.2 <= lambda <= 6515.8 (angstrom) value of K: 5.48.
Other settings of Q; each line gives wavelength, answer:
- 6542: 4.93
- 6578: 4.48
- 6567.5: 5.78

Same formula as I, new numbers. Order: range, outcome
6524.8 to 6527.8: 5.75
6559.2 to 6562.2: 23.9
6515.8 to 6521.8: 5.85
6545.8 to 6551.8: 8.42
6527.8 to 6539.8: 5.73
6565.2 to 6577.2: 16.3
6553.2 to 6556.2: 4.78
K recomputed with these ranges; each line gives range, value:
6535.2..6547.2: 7.66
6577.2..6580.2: 6.77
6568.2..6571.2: 5.74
